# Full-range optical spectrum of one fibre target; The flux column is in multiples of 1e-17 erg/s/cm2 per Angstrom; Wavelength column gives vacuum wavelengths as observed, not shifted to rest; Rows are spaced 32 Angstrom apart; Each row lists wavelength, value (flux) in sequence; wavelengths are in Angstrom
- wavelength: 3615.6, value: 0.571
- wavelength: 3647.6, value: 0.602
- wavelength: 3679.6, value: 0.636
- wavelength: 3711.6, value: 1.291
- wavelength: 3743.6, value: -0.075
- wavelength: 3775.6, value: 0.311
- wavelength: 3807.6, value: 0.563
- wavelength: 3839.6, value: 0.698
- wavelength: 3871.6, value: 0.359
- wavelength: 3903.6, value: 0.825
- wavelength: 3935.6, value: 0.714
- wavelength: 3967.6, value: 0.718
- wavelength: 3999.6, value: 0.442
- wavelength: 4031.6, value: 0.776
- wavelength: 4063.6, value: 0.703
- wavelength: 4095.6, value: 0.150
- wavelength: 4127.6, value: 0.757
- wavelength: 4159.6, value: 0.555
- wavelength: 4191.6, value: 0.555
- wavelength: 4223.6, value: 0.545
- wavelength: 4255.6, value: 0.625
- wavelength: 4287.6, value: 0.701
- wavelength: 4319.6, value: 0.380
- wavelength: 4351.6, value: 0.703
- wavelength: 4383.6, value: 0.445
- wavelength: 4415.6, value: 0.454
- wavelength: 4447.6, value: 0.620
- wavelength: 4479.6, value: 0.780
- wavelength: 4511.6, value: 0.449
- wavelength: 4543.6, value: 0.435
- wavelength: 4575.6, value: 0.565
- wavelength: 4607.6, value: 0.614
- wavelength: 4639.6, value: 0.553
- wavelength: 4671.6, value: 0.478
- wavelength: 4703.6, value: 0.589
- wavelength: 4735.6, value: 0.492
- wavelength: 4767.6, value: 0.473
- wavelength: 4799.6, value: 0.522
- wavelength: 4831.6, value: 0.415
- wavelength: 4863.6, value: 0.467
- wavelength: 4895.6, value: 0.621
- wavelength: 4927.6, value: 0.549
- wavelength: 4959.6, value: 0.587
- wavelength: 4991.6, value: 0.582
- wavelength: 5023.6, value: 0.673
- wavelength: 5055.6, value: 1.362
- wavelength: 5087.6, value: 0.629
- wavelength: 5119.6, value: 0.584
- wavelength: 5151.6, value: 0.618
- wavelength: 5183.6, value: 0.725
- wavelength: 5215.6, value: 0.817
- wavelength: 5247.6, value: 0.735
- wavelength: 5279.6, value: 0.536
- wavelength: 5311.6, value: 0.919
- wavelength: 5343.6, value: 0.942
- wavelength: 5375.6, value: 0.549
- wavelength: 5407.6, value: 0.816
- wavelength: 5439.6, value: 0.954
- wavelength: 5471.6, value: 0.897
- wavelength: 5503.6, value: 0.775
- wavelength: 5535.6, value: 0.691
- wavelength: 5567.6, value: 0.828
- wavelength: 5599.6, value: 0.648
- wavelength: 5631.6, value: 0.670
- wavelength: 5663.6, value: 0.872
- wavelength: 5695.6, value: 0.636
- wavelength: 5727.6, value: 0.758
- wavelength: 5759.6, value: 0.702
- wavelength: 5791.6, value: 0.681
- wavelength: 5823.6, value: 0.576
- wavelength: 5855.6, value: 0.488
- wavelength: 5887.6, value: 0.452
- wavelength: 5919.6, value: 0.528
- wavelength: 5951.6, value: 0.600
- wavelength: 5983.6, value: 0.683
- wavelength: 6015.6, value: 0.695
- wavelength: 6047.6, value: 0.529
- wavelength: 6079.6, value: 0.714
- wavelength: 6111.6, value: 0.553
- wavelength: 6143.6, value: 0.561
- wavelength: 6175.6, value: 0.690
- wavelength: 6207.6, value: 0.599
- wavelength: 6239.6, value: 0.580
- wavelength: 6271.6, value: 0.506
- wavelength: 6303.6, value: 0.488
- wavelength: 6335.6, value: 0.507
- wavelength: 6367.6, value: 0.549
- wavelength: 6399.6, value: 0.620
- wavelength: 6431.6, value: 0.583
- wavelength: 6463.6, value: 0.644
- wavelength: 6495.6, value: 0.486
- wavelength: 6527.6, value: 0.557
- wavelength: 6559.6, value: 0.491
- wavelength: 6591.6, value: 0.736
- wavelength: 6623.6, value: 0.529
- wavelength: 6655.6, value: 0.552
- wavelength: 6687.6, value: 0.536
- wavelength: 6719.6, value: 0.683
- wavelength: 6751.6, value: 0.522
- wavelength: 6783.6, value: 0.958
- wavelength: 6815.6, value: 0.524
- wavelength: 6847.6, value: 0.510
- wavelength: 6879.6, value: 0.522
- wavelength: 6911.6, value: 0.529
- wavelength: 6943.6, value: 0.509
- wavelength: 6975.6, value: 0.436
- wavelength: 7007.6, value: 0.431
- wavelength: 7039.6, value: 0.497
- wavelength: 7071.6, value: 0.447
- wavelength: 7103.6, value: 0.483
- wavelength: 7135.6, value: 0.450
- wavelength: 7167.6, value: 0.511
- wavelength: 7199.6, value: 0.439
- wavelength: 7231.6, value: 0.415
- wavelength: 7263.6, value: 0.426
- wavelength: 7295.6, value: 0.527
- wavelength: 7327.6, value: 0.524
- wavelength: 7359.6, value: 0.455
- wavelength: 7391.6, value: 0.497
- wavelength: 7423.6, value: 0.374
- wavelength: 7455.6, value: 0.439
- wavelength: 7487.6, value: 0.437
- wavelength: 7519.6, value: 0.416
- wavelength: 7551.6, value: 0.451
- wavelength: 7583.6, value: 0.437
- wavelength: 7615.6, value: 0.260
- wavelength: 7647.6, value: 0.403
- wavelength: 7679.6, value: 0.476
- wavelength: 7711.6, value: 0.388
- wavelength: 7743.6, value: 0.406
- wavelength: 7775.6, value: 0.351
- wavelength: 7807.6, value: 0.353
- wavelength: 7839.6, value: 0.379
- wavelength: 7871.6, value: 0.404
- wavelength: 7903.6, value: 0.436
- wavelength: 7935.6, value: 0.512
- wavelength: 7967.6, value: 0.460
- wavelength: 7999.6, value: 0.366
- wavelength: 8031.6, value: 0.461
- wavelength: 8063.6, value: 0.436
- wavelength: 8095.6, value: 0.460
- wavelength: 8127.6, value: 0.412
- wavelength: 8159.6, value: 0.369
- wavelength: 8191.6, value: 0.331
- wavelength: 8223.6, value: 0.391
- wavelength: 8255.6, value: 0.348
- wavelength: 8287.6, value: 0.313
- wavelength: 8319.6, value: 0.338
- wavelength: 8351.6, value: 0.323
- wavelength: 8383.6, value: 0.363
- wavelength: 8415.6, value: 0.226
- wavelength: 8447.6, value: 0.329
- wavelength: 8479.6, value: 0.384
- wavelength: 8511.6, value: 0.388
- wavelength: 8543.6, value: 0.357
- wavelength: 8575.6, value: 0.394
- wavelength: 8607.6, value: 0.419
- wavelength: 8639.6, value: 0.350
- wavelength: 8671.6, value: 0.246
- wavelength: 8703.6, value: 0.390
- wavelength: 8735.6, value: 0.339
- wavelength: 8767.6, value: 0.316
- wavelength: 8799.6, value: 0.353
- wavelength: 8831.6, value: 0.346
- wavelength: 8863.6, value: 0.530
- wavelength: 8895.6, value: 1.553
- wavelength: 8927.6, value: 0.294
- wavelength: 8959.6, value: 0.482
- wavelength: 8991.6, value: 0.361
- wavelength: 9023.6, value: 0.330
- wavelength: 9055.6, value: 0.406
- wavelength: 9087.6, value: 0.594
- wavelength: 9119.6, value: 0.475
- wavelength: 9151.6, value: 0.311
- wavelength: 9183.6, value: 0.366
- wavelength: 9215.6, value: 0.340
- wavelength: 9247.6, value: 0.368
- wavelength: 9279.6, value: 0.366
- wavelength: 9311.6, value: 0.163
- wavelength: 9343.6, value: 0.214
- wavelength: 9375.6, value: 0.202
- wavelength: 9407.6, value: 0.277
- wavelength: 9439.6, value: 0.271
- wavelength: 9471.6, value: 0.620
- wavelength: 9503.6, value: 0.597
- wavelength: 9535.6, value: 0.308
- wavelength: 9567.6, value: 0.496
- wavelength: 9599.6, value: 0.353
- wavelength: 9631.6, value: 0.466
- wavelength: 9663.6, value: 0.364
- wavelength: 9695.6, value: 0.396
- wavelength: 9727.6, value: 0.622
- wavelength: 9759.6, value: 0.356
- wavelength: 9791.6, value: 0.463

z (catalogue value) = 0.353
